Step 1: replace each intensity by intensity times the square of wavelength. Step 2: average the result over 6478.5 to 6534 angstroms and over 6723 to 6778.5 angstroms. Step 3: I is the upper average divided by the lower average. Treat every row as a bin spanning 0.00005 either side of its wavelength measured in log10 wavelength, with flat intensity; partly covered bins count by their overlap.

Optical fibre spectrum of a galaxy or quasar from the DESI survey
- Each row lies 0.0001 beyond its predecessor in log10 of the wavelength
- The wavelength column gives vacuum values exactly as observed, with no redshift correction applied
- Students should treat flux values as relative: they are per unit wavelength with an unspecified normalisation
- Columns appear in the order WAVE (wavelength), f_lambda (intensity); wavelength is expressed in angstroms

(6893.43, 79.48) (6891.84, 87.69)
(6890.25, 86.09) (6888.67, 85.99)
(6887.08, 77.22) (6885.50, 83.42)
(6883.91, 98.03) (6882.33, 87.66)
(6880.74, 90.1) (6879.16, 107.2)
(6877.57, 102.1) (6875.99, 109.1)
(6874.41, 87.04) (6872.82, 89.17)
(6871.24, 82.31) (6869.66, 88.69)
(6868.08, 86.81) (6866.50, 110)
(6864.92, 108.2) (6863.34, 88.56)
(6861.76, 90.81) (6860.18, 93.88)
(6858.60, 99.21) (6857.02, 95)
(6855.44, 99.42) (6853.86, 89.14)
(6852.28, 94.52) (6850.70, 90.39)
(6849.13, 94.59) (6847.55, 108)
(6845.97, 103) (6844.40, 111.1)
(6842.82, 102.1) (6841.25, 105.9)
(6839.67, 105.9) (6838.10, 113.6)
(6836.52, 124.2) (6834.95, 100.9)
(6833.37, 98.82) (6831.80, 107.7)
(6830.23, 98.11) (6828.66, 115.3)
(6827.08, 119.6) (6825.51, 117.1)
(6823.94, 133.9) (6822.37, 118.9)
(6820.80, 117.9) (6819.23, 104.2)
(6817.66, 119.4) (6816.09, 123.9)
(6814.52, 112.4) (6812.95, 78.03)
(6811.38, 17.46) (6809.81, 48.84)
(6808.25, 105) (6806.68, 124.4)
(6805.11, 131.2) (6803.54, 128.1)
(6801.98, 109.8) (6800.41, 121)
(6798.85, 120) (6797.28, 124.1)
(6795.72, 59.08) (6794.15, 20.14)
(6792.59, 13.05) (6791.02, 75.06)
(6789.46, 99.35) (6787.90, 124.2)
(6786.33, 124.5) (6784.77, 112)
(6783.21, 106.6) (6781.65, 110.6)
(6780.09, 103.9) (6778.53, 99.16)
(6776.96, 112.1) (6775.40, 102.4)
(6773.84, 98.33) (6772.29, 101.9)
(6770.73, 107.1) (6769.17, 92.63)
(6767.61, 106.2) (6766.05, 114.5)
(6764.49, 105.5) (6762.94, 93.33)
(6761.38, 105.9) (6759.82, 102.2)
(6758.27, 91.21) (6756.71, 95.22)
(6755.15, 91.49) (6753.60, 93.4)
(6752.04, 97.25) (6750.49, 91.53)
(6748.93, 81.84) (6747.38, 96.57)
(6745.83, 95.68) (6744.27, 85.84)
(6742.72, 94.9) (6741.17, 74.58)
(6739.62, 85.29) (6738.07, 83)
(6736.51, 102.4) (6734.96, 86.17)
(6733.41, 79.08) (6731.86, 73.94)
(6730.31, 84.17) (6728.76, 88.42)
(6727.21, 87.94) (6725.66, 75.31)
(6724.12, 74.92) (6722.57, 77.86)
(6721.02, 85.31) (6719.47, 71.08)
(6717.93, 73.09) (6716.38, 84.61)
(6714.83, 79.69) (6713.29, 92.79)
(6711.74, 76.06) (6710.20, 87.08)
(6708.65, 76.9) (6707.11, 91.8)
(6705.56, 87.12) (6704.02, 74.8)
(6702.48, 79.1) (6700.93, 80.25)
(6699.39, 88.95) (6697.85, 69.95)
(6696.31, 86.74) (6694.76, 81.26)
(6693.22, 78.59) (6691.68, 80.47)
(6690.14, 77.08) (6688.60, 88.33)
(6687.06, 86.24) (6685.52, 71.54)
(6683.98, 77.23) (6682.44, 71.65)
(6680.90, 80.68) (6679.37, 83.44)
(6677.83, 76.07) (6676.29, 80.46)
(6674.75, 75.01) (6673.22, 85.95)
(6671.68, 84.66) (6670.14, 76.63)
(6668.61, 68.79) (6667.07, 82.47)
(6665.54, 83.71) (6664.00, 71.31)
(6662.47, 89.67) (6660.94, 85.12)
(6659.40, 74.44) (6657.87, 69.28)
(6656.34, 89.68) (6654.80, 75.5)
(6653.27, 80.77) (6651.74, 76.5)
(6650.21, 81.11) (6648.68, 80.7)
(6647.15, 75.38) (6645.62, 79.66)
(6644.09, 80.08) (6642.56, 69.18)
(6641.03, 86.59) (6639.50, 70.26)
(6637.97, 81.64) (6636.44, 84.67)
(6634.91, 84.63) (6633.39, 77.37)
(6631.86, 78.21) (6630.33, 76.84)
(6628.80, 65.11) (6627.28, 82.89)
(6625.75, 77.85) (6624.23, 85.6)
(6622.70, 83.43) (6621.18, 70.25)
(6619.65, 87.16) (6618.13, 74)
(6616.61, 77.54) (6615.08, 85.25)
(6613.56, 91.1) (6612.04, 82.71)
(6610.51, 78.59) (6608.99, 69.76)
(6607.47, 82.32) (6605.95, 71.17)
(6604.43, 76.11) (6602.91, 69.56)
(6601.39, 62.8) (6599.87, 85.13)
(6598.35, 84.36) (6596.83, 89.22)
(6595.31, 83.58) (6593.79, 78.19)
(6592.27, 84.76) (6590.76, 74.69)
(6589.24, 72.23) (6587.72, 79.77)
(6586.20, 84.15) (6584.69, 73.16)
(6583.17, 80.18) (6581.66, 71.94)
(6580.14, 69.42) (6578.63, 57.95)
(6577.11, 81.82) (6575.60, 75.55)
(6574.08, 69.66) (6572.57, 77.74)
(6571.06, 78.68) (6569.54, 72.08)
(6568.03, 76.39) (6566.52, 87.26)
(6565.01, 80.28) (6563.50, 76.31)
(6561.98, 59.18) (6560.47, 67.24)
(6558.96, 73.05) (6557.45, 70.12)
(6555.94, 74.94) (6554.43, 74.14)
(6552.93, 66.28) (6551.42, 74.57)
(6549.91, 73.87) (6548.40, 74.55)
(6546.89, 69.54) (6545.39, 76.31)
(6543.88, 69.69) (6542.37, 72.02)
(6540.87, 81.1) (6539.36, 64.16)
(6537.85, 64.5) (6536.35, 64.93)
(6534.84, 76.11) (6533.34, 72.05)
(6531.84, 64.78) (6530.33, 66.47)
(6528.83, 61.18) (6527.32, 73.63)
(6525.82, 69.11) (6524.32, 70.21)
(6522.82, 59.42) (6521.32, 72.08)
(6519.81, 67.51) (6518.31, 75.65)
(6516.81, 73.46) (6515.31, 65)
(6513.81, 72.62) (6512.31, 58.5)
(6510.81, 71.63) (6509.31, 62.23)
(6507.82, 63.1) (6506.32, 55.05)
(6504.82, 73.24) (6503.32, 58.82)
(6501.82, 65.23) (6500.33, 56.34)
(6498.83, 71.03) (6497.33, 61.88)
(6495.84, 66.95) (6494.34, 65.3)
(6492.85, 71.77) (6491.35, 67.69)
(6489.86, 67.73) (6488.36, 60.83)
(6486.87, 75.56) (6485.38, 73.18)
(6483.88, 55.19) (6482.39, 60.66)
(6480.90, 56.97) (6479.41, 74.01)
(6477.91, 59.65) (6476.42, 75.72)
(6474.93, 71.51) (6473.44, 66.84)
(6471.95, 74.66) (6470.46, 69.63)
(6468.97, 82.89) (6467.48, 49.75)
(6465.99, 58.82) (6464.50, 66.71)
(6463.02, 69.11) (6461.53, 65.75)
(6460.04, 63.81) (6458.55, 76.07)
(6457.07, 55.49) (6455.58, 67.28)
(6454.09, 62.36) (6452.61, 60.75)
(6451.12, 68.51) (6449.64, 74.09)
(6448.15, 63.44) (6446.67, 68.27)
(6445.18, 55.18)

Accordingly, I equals 1.5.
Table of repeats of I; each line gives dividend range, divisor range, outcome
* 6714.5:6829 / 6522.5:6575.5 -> 1.43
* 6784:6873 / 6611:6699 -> 1.33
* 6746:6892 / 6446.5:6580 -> 1.58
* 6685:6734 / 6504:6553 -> 1.24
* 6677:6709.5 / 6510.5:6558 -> 1.21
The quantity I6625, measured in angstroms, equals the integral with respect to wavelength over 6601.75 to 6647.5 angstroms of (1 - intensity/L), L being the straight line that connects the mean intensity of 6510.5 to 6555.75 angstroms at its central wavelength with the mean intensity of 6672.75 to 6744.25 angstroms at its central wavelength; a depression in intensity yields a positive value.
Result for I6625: -1.5 angstroms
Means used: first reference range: 69.9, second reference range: 81.5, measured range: 78.4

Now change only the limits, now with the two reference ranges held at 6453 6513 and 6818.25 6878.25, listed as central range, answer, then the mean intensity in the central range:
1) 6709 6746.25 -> 3.1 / 83.1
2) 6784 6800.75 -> 1.3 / 89.4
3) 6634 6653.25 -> 0.6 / 79.3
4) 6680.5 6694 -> 1.2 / 79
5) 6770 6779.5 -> -0.8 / 103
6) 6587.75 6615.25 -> -0.4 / 78.9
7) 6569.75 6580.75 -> 0.3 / 73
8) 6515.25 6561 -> 0.6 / 70.3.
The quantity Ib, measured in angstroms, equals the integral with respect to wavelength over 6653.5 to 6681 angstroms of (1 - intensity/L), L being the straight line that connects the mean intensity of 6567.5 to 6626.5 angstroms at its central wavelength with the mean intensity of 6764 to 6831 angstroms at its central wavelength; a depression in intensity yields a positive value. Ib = 2.1 angstroms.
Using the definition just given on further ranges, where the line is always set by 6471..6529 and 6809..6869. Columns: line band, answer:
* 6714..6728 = 1.6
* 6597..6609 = 0.2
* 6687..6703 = 1.0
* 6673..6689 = 1.1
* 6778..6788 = -1.6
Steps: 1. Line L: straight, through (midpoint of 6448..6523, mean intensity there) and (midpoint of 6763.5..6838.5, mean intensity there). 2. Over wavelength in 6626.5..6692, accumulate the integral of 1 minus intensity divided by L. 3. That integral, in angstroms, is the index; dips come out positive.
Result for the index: 5.5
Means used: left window 66.4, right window 102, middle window 79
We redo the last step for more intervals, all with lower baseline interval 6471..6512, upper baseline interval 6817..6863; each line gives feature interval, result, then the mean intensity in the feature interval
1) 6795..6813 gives 0.6 angstroms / 98.2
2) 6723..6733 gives 1.3 angstroms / 80.7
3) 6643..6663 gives 1.1 angstroms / 79.6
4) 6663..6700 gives 3.4 angstroms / 79.5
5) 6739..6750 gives 0.8 angstroms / 88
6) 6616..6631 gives 0.5 angstroms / 78.1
